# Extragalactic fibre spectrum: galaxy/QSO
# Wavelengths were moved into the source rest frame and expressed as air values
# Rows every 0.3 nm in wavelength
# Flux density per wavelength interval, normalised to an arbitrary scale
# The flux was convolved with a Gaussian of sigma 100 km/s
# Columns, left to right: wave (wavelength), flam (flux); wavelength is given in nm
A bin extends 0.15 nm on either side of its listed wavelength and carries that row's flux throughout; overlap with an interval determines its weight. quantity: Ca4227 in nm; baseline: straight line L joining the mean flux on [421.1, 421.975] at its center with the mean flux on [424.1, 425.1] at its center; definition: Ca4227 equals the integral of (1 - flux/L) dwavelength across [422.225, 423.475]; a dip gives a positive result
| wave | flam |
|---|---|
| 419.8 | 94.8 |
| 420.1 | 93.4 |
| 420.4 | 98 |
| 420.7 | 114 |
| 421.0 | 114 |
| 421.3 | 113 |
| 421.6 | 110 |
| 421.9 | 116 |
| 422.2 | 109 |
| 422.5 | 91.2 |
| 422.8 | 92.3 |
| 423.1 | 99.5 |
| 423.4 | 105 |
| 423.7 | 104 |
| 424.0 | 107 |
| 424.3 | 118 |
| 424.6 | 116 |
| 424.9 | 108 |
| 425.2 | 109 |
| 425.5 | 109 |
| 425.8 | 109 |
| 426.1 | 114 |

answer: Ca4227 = 0.17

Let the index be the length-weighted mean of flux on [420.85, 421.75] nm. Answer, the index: 112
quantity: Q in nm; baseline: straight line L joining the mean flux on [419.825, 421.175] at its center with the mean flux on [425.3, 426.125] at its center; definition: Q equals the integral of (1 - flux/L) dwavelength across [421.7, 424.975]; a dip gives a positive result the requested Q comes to 0.041 nm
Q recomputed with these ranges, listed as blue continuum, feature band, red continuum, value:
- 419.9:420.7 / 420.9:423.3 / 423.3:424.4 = -0.04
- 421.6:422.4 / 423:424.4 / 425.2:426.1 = 0.05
